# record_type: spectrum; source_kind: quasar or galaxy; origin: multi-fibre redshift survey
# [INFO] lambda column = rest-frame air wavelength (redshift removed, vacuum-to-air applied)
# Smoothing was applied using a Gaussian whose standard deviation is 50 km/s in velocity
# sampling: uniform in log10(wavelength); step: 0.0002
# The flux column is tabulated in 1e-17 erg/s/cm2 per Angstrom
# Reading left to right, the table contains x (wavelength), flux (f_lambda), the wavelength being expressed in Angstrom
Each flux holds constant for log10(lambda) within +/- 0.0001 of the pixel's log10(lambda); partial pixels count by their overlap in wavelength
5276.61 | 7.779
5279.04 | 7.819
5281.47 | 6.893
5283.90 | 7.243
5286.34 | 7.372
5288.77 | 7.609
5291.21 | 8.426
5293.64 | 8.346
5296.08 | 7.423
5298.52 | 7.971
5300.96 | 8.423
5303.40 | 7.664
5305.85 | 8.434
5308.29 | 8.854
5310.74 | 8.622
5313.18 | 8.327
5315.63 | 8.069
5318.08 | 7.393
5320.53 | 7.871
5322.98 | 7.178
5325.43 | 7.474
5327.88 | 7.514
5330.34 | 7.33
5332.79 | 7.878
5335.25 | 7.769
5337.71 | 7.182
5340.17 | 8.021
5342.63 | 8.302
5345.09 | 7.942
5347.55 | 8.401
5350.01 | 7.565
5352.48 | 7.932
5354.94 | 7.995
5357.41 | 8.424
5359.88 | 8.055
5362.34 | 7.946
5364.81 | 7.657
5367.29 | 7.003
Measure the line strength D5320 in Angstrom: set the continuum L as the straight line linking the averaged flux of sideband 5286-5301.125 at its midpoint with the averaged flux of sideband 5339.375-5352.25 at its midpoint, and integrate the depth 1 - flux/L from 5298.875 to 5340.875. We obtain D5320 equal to 0.6 Angstrom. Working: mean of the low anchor 7.94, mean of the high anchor 8.04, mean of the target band 7.88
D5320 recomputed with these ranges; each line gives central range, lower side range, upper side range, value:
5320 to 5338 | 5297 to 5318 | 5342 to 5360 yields 1.4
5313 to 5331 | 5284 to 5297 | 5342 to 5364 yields 0.7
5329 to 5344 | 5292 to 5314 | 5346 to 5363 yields 0.7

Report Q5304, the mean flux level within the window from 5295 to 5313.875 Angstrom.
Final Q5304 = 8.22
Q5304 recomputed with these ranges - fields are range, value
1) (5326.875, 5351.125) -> 7.79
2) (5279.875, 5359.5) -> 7.87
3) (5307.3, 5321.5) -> 8.18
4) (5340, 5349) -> 8.17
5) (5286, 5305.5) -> 7.95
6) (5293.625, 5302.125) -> 7.99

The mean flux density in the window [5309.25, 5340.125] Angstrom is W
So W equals 7.74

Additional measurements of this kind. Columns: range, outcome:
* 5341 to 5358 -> 8.07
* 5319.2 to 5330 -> 7.49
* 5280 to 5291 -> 7.4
